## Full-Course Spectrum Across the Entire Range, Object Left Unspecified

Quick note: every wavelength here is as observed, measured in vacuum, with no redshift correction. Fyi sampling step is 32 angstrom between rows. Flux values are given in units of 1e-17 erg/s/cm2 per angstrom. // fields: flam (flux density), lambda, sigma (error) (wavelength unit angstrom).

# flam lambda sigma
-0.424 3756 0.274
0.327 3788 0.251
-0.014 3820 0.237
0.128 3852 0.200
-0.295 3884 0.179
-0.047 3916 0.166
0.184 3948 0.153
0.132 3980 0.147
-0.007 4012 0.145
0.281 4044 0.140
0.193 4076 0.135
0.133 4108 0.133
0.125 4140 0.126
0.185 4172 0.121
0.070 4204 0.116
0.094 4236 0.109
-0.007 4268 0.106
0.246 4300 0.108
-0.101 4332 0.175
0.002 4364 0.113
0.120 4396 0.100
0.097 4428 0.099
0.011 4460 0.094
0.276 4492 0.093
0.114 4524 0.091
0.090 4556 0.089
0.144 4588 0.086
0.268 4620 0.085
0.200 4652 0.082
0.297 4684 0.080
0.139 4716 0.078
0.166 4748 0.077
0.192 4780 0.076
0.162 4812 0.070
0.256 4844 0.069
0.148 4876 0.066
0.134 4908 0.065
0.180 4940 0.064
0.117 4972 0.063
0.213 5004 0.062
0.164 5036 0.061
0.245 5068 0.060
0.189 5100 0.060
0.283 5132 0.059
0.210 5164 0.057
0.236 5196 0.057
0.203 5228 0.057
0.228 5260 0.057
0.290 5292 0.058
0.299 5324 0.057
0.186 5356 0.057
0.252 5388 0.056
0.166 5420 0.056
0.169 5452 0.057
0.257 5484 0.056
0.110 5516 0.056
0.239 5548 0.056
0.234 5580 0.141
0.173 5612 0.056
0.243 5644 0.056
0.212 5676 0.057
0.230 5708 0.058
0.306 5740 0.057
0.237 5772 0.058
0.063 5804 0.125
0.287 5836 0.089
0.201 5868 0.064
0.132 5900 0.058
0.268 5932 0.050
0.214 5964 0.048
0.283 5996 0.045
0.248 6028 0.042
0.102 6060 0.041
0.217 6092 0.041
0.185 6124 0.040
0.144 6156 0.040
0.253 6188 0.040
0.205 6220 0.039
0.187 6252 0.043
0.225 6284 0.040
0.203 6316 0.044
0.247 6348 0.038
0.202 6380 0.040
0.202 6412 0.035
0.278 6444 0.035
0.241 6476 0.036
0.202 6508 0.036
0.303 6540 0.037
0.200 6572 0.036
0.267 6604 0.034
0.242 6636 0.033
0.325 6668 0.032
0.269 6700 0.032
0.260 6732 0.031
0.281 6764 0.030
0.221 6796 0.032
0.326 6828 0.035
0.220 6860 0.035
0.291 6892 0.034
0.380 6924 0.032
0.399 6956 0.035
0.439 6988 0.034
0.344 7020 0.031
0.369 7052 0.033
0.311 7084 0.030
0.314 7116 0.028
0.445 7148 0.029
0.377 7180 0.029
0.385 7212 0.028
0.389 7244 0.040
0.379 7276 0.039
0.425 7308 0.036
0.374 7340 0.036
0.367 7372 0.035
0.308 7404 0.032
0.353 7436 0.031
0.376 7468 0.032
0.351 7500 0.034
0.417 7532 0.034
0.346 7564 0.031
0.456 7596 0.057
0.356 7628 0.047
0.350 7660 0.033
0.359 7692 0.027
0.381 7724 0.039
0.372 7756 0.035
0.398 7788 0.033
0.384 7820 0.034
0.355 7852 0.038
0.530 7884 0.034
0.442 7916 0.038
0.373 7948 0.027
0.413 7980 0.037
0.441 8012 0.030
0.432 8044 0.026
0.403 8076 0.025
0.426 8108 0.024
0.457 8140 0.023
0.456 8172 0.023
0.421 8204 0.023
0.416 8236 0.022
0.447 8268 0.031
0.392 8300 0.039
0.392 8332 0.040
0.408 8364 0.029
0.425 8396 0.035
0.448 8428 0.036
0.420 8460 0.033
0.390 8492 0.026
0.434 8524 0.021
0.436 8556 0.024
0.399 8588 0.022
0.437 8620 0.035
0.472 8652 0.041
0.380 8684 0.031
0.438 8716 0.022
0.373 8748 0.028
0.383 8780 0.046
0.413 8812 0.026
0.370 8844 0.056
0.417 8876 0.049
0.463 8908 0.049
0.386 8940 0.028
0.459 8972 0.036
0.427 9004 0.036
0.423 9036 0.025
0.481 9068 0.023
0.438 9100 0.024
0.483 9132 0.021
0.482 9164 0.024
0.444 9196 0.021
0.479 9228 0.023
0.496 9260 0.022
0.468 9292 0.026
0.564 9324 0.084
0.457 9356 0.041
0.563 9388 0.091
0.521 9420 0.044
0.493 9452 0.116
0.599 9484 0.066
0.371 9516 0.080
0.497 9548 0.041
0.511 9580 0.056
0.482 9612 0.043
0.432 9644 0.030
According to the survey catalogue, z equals 0.727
